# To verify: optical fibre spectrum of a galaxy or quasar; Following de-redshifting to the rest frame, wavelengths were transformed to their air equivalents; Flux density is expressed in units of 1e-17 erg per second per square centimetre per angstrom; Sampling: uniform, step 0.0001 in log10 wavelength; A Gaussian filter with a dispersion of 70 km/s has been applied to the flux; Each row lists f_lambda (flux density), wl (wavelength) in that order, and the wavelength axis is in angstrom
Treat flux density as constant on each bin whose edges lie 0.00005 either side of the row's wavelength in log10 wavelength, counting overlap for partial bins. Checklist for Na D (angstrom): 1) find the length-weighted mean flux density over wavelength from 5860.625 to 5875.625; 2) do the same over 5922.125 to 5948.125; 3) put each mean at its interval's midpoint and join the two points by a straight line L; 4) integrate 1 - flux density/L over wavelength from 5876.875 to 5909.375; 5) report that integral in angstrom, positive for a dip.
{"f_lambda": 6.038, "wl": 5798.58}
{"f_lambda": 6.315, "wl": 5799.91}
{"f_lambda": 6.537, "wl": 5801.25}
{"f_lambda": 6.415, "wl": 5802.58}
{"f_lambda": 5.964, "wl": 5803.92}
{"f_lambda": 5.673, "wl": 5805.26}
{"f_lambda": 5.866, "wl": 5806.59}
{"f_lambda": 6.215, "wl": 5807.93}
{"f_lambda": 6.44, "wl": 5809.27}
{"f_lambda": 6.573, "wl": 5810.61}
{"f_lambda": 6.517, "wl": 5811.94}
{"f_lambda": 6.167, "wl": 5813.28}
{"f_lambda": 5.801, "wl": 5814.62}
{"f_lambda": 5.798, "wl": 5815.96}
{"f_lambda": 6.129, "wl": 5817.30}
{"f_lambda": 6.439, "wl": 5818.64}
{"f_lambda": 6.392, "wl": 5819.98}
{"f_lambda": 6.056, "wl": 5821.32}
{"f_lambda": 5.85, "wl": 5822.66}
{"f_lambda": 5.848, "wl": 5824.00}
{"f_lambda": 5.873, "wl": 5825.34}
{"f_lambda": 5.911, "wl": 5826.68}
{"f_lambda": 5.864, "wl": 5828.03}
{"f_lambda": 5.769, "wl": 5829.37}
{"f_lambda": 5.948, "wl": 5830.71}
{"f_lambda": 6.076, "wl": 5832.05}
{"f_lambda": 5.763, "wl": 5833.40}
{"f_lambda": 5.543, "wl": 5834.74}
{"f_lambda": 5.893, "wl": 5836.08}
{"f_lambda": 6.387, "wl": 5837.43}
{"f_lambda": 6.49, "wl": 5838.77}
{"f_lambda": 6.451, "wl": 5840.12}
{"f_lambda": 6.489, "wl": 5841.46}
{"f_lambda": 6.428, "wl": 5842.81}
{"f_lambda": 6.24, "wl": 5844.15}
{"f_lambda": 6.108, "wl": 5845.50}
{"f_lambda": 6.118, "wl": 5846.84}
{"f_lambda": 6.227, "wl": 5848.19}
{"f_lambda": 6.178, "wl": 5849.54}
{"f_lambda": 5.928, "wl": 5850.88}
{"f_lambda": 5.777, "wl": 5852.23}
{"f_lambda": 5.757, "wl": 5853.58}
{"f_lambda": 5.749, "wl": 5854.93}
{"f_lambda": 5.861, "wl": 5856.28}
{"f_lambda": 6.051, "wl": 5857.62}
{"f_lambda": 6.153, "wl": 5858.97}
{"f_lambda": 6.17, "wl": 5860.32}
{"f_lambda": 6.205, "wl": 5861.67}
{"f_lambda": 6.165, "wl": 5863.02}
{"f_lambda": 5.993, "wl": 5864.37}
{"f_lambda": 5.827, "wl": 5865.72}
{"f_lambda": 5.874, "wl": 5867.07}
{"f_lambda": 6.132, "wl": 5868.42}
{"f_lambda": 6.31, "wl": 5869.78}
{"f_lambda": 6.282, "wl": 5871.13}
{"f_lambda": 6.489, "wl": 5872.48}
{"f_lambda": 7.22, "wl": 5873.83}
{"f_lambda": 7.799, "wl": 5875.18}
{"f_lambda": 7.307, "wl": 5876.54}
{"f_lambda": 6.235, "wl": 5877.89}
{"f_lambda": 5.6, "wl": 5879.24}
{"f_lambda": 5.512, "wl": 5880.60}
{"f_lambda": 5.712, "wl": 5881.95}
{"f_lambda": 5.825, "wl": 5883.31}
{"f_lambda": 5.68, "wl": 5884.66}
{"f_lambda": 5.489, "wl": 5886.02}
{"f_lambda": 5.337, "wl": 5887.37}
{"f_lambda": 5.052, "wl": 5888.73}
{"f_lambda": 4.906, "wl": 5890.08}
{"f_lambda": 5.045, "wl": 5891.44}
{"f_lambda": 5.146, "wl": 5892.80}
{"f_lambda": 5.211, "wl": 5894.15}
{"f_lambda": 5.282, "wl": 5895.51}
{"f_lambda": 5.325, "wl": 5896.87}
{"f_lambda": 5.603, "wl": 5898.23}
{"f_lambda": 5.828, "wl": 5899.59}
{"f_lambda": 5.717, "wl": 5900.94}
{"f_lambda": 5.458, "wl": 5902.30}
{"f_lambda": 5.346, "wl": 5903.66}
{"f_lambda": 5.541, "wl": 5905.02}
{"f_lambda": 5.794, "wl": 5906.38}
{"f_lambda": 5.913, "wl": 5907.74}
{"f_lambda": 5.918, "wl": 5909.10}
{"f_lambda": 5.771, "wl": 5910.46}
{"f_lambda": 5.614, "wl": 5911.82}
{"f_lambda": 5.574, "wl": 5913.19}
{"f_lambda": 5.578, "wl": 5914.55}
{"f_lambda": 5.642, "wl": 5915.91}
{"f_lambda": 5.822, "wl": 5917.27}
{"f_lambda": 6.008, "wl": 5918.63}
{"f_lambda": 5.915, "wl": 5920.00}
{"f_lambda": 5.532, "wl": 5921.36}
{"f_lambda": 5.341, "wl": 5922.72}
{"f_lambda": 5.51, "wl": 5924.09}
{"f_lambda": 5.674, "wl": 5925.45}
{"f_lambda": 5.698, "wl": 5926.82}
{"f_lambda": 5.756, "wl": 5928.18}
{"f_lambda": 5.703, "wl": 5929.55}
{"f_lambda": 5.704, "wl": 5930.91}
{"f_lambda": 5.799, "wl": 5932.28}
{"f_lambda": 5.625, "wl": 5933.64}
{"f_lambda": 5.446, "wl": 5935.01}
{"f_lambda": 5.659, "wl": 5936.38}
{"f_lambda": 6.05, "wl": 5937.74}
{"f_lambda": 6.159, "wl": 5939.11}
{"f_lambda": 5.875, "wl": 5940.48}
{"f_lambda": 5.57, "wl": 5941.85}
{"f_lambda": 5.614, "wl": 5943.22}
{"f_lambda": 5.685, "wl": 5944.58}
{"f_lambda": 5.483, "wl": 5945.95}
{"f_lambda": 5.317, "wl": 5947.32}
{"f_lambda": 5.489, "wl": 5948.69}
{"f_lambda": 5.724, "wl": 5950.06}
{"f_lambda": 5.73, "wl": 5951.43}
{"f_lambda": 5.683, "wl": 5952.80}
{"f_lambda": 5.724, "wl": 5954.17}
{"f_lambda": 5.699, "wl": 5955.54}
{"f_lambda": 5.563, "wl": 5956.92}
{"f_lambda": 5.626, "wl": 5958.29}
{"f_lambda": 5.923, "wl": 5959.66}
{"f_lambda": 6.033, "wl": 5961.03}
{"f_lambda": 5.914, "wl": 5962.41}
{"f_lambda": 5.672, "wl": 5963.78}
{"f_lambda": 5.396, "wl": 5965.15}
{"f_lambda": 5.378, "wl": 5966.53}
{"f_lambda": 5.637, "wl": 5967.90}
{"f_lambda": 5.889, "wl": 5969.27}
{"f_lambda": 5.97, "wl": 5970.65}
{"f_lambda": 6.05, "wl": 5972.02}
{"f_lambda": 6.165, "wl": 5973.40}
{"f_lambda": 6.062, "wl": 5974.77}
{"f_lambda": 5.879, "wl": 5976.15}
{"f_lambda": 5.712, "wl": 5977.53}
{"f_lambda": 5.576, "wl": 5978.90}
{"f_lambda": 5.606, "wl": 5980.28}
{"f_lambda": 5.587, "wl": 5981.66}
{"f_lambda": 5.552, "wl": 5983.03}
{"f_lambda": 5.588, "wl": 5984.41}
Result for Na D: 3.0 angstrom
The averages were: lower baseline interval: 6.36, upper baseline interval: 5.67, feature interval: 5.53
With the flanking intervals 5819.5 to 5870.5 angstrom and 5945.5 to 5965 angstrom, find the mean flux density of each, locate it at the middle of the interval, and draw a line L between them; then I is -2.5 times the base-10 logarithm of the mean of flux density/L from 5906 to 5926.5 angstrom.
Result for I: 0.02 mag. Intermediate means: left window 6.05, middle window 5.7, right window 5.68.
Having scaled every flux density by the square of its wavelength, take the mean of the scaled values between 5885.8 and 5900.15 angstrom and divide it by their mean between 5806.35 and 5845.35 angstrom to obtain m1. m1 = 0.88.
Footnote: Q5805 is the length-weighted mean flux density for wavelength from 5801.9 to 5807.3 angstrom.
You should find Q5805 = 5.99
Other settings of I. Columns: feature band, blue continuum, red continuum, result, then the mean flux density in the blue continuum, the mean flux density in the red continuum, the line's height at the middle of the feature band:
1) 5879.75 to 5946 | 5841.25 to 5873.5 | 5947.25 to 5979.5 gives 0.06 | 6.11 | 5.75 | 5.92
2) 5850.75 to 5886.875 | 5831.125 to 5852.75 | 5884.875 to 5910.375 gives -0.06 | 6.13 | 5.45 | 5.8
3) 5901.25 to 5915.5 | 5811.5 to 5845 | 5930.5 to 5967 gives 0.03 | 6.08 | 5.69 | 5.82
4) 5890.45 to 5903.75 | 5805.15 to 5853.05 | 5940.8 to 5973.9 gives 0.10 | 6.09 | 5.7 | 5.89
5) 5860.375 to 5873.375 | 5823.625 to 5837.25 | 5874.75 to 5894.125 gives -0.07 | 5.87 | 5.72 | 5.76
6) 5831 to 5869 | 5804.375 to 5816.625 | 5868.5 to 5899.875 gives -0.02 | 6.11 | 5.84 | 5.97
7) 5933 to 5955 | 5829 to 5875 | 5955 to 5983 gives 0.03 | 6.14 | 5.76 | 5.84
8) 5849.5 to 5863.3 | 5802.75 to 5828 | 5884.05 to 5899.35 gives -0.06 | 6.08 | 5.29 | 5.66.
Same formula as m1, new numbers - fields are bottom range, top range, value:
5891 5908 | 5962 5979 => 1.09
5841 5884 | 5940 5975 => 0.96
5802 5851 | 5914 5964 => 0.97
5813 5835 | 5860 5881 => 1.08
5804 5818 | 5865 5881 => 1.07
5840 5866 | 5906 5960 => 0.96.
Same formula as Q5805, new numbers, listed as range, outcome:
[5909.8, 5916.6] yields 5.63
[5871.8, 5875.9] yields 7.17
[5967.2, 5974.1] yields 5.95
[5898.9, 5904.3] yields 5.59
